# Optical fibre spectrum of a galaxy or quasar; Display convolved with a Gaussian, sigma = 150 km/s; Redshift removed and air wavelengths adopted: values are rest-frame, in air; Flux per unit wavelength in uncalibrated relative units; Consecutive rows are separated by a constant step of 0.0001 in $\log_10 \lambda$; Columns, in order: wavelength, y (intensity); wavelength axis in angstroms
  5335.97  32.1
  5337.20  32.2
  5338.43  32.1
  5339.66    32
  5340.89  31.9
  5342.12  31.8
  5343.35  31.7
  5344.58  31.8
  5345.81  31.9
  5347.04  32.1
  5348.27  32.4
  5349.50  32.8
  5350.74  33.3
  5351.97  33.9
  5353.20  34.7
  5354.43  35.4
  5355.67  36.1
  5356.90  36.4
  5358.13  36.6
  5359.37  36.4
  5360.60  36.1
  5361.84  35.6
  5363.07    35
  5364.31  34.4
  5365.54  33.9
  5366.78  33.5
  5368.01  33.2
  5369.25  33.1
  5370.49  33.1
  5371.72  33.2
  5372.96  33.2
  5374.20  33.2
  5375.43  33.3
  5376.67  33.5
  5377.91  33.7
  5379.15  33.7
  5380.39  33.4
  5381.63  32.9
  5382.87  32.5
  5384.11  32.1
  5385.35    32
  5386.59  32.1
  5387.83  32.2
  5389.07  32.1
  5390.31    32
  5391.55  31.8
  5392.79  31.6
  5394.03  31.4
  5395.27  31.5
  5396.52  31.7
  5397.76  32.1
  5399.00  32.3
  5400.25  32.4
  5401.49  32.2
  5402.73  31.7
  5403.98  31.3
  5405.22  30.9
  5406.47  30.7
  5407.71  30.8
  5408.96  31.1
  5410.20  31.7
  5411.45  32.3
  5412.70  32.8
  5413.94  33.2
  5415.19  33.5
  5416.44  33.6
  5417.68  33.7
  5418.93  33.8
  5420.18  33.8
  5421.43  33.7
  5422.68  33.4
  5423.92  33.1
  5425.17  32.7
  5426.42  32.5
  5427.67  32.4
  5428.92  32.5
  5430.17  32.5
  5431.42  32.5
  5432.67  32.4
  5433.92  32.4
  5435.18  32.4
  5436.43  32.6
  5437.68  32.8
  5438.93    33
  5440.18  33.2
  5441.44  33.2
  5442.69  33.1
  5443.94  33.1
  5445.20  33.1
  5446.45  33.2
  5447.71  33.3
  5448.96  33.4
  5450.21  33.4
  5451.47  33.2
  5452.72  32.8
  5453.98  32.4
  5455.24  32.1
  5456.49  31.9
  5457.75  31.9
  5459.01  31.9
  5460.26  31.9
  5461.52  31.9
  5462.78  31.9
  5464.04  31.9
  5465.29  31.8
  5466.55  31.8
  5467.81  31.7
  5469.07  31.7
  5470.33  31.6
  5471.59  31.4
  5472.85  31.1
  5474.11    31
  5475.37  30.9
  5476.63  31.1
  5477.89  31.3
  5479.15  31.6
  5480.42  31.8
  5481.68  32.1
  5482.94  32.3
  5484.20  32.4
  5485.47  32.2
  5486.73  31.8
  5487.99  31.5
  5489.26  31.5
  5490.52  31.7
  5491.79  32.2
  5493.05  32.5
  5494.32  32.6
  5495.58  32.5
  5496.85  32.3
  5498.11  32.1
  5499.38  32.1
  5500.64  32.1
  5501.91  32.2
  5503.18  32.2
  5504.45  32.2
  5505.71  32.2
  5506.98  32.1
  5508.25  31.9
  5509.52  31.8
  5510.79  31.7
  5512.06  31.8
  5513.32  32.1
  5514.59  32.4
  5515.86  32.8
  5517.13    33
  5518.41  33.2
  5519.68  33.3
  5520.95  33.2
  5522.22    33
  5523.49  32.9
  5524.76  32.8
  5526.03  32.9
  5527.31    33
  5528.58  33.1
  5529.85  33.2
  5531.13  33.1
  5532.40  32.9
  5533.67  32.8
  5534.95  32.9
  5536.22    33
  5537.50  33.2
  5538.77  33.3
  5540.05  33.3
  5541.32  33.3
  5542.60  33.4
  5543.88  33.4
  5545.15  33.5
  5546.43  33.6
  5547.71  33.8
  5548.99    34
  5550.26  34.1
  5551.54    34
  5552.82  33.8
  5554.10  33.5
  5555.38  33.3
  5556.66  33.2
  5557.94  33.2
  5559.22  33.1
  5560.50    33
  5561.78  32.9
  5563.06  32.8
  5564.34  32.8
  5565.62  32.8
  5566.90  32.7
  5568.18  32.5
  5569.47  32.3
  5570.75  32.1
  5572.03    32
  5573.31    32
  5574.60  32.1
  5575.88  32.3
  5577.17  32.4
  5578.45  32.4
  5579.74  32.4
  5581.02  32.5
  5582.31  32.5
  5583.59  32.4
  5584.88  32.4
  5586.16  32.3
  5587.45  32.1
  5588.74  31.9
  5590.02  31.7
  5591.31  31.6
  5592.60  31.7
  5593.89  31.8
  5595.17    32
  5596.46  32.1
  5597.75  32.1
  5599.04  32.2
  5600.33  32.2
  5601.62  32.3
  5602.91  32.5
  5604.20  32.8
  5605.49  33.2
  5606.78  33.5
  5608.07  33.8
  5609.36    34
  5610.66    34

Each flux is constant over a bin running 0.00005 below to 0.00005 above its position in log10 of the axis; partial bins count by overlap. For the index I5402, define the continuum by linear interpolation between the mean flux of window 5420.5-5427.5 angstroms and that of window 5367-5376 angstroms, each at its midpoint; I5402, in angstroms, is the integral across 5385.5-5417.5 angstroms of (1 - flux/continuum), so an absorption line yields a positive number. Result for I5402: 1.12 angstroms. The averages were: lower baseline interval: 33.2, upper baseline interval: 33.1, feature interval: 32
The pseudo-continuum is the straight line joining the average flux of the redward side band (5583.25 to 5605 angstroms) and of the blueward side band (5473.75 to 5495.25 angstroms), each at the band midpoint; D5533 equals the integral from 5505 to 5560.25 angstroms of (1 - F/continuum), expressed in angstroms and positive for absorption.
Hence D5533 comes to -1.9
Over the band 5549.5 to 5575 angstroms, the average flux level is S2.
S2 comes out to 32.9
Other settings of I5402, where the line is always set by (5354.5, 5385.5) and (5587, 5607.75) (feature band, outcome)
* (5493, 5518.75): 0.56 angstroms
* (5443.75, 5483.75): 1.50 angstroms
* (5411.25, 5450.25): 0.64 angstroms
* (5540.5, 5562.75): -0.58 angstroms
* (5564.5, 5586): 0.04 angstroms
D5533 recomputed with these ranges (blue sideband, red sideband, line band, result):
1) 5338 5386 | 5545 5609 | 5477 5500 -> 0.7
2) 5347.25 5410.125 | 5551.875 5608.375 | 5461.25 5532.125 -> 1.3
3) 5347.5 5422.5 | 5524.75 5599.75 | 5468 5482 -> 0.6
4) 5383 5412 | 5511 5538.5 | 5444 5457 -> -0.3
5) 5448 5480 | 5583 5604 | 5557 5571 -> -0.3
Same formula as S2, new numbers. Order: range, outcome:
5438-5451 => 33.2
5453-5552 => 32.4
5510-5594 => 32.8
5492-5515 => 32.2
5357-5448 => 32.9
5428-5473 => 32.4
